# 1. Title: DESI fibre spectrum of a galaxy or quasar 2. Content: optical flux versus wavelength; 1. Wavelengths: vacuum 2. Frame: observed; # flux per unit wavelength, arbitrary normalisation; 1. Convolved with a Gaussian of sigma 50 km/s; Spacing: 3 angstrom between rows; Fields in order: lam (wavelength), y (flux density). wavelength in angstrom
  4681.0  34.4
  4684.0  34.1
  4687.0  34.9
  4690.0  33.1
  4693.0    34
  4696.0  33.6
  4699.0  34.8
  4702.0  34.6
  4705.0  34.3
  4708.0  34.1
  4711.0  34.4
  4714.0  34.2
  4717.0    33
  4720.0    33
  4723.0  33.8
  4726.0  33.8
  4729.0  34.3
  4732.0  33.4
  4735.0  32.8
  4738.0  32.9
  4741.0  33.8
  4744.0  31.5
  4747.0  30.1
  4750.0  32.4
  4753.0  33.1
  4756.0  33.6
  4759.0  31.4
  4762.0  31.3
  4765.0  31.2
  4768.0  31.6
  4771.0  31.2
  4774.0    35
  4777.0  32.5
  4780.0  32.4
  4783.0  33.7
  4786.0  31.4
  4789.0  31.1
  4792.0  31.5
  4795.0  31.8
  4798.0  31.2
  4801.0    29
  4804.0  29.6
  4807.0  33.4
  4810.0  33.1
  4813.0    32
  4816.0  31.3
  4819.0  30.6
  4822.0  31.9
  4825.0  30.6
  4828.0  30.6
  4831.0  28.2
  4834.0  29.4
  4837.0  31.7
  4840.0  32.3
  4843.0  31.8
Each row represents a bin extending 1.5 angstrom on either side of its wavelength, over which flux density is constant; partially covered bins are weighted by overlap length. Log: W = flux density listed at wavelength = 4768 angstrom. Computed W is 31.6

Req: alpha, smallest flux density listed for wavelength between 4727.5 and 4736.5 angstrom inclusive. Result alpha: 32.8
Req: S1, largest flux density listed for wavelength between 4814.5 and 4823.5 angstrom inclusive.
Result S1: 31.9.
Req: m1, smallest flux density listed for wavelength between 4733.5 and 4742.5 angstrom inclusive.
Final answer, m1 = 32.8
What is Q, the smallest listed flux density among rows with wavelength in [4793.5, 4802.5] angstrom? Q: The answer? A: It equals 29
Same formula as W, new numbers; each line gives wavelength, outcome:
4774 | 35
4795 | 31.8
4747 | 30.1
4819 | 30.6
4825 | 30.6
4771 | 31.2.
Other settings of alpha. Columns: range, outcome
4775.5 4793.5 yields 31.1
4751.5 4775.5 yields 31.2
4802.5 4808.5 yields 29.6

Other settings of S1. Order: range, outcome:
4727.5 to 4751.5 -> 34.3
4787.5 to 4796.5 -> 31.8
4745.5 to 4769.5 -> 33.6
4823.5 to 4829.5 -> 30.6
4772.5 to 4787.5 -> 35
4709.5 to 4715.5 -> 34.4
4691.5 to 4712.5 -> 34.8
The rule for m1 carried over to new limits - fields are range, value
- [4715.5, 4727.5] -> 33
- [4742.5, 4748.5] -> 30.1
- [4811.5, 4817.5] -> 31.3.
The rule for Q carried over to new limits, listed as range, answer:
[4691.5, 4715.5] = 33.6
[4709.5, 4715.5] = 34.2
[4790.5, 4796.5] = 31.5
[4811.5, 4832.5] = 28.2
